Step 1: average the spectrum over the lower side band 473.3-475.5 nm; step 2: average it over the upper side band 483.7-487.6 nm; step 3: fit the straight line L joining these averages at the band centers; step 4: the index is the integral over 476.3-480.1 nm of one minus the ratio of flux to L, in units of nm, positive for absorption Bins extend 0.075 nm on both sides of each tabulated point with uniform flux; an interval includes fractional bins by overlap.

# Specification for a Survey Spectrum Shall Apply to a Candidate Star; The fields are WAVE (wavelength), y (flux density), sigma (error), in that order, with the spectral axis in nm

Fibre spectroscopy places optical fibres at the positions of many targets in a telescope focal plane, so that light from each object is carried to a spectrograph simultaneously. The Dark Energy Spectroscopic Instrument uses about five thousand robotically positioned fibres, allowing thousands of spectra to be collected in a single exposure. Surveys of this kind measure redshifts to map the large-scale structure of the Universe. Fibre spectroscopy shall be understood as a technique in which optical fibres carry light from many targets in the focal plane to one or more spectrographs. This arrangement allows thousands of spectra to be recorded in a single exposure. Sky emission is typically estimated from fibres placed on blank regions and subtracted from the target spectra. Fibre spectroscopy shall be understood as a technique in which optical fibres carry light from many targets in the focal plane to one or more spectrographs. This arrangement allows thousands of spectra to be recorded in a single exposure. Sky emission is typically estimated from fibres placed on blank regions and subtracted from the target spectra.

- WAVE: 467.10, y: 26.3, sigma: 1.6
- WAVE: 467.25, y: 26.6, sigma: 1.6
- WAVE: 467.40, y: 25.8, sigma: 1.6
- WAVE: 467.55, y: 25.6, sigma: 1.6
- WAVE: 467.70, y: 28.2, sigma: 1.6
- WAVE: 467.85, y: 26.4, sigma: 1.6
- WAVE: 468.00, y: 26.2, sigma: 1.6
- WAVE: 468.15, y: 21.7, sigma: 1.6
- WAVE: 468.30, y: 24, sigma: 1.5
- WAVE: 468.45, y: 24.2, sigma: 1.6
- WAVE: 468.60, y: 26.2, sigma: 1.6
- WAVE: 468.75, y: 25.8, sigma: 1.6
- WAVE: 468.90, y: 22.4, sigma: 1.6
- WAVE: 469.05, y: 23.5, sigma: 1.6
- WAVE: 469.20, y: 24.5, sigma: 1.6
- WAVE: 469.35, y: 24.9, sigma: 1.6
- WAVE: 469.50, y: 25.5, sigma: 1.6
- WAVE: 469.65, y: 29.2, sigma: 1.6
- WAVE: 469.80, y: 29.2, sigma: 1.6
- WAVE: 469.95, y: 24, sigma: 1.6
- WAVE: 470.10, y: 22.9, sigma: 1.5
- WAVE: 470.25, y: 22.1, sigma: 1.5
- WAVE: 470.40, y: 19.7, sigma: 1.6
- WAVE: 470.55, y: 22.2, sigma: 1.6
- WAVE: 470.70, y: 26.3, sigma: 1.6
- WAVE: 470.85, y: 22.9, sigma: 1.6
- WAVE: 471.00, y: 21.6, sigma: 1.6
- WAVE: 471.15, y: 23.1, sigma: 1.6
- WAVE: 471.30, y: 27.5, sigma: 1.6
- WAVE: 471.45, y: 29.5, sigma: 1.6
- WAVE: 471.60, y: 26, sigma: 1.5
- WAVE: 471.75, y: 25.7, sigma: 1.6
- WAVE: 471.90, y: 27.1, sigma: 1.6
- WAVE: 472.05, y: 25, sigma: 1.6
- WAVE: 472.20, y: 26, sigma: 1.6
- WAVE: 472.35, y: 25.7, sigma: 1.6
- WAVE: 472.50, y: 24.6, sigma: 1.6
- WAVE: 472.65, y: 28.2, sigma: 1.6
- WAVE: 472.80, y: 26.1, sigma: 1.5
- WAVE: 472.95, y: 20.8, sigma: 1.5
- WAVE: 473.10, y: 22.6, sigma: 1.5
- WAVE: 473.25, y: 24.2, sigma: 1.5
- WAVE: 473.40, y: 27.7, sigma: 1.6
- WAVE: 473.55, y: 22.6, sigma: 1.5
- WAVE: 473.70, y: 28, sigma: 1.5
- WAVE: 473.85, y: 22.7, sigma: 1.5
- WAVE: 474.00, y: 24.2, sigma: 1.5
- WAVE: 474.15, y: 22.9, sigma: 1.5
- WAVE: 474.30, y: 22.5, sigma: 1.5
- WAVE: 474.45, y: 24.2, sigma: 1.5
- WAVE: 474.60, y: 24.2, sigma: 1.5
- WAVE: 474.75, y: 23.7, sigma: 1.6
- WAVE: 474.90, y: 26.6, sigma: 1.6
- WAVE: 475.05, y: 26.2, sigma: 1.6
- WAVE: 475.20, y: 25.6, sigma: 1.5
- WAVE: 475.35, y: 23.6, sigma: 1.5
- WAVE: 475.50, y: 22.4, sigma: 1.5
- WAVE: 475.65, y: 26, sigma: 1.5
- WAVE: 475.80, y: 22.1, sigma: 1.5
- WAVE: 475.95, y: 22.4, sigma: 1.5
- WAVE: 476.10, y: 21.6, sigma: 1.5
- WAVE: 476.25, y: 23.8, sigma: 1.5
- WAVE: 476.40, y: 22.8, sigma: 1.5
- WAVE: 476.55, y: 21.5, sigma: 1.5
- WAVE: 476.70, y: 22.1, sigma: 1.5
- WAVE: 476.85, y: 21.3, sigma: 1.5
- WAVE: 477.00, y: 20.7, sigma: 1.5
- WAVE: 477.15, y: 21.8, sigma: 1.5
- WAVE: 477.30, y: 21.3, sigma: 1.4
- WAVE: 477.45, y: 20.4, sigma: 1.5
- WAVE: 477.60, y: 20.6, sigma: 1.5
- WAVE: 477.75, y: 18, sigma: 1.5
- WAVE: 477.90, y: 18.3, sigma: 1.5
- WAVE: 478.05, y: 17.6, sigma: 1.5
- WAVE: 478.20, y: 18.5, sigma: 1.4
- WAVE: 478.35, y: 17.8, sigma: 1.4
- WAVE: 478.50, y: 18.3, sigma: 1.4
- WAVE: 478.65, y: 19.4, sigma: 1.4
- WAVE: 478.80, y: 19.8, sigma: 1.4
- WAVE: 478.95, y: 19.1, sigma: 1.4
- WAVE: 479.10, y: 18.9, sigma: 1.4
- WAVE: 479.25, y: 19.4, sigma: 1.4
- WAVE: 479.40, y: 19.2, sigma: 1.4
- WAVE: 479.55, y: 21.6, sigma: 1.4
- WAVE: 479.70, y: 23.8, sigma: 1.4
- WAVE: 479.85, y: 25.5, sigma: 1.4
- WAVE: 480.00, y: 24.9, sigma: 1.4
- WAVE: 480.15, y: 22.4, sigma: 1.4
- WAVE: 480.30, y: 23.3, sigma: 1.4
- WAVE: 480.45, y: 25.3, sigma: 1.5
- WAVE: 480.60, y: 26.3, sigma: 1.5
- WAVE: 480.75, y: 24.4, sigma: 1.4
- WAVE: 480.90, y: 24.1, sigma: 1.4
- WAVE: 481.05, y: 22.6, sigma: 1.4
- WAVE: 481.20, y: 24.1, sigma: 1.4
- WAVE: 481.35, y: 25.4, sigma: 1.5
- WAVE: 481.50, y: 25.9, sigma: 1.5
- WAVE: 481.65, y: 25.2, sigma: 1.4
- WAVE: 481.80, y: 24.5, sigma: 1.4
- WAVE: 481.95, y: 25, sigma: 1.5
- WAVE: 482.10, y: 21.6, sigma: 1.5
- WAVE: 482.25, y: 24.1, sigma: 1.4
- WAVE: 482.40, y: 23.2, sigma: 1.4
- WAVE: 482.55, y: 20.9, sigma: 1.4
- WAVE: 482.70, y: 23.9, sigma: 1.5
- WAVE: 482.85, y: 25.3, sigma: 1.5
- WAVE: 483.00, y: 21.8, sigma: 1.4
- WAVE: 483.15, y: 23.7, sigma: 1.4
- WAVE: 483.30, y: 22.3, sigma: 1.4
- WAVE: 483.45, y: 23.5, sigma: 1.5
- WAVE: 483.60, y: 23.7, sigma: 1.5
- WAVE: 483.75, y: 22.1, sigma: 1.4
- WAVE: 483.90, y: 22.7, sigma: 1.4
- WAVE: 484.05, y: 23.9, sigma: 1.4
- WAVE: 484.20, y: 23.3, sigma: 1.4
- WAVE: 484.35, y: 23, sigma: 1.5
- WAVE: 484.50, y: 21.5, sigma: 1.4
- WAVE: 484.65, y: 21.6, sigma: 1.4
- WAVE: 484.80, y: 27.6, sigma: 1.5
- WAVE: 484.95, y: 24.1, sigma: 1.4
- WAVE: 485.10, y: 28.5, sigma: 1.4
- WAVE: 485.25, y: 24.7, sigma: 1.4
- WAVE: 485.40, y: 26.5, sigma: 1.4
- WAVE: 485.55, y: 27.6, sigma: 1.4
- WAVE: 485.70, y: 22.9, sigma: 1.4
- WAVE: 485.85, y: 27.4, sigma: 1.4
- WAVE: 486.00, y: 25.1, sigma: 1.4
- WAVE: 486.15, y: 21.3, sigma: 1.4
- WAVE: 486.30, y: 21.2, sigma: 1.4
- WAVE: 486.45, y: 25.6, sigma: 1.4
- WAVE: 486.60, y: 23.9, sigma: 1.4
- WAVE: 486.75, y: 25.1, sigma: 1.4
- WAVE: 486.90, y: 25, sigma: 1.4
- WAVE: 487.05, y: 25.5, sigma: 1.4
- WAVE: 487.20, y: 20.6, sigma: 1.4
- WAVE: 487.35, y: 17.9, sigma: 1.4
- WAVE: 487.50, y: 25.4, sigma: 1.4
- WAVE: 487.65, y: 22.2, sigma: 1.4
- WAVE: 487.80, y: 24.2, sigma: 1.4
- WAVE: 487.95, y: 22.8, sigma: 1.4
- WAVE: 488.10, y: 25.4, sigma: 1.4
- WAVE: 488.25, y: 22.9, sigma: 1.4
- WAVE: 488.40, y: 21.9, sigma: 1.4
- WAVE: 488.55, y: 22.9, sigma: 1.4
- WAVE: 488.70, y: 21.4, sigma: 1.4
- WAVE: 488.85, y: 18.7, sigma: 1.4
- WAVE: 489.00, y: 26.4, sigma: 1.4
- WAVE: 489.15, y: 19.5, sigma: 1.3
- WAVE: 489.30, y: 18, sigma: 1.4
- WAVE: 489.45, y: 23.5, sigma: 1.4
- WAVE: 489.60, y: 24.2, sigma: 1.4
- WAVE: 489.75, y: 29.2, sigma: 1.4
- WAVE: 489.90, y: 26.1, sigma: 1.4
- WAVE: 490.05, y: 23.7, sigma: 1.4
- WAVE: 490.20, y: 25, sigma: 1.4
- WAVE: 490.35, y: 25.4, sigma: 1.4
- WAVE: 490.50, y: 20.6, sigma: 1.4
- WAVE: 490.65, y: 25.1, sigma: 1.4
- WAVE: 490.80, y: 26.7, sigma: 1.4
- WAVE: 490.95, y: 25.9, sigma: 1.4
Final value 0.596 nm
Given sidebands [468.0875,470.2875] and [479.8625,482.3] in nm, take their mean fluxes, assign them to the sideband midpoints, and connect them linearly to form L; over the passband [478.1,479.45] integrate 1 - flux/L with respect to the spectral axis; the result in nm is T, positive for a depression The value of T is 0.305 nm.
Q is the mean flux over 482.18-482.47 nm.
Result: 23.7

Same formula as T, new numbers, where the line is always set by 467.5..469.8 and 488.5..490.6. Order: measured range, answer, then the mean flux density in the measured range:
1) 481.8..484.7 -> 0.10 nm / 23.1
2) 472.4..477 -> 0.16 nm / 23.9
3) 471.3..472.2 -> -0.06 nm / 26.7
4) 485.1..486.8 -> -0.09 nm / 24.8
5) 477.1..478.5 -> 0.30 nm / 19.3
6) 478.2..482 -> 0.25 nm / 22.6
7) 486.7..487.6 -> 0.01 nm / 23.2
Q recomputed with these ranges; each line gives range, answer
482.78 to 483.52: 23.3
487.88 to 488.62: 23.2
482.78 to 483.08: 23.5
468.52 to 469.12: 24.5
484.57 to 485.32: 25.3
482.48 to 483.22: 23.1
